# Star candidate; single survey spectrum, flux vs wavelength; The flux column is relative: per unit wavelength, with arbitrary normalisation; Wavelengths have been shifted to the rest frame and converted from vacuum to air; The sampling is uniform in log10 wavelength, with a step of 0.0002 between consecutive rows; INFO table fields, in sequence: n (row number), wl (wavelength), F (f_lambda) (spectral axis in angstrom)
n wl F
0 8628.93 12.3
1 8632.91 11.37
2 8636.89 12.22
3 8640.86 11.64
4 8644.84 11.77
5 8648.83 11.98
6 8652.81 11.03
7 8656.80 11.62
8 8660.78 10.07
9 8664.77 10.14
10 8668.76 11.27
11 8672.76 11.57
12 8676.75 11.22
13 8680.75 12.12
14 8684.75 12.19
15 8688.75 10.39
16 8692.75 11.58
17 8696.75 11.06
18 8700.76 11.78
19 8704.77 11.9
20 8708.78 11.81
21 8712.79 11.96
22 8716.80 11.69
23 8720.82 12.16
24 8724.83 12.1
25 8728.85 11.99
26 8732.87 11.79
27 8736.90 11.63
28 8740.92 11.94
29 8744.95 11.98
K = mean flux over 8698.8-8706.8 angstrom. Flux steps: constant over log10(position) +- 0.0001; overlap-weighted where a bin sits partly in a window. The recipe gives 11.8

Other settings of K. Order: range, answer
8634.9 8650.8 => 11.9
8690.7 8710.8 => 11.6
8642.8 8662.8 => 11.3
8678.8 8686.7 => 12.2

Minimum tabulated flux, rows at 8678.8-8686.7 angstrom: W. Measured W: 12.12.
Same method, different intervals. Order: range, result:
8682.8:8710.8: 10.39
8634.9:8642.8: 11.64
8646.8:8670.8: 10.07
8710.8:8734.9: 11.69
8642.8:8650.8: 11.77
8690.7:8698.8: 11.06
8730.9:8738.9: 11.63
